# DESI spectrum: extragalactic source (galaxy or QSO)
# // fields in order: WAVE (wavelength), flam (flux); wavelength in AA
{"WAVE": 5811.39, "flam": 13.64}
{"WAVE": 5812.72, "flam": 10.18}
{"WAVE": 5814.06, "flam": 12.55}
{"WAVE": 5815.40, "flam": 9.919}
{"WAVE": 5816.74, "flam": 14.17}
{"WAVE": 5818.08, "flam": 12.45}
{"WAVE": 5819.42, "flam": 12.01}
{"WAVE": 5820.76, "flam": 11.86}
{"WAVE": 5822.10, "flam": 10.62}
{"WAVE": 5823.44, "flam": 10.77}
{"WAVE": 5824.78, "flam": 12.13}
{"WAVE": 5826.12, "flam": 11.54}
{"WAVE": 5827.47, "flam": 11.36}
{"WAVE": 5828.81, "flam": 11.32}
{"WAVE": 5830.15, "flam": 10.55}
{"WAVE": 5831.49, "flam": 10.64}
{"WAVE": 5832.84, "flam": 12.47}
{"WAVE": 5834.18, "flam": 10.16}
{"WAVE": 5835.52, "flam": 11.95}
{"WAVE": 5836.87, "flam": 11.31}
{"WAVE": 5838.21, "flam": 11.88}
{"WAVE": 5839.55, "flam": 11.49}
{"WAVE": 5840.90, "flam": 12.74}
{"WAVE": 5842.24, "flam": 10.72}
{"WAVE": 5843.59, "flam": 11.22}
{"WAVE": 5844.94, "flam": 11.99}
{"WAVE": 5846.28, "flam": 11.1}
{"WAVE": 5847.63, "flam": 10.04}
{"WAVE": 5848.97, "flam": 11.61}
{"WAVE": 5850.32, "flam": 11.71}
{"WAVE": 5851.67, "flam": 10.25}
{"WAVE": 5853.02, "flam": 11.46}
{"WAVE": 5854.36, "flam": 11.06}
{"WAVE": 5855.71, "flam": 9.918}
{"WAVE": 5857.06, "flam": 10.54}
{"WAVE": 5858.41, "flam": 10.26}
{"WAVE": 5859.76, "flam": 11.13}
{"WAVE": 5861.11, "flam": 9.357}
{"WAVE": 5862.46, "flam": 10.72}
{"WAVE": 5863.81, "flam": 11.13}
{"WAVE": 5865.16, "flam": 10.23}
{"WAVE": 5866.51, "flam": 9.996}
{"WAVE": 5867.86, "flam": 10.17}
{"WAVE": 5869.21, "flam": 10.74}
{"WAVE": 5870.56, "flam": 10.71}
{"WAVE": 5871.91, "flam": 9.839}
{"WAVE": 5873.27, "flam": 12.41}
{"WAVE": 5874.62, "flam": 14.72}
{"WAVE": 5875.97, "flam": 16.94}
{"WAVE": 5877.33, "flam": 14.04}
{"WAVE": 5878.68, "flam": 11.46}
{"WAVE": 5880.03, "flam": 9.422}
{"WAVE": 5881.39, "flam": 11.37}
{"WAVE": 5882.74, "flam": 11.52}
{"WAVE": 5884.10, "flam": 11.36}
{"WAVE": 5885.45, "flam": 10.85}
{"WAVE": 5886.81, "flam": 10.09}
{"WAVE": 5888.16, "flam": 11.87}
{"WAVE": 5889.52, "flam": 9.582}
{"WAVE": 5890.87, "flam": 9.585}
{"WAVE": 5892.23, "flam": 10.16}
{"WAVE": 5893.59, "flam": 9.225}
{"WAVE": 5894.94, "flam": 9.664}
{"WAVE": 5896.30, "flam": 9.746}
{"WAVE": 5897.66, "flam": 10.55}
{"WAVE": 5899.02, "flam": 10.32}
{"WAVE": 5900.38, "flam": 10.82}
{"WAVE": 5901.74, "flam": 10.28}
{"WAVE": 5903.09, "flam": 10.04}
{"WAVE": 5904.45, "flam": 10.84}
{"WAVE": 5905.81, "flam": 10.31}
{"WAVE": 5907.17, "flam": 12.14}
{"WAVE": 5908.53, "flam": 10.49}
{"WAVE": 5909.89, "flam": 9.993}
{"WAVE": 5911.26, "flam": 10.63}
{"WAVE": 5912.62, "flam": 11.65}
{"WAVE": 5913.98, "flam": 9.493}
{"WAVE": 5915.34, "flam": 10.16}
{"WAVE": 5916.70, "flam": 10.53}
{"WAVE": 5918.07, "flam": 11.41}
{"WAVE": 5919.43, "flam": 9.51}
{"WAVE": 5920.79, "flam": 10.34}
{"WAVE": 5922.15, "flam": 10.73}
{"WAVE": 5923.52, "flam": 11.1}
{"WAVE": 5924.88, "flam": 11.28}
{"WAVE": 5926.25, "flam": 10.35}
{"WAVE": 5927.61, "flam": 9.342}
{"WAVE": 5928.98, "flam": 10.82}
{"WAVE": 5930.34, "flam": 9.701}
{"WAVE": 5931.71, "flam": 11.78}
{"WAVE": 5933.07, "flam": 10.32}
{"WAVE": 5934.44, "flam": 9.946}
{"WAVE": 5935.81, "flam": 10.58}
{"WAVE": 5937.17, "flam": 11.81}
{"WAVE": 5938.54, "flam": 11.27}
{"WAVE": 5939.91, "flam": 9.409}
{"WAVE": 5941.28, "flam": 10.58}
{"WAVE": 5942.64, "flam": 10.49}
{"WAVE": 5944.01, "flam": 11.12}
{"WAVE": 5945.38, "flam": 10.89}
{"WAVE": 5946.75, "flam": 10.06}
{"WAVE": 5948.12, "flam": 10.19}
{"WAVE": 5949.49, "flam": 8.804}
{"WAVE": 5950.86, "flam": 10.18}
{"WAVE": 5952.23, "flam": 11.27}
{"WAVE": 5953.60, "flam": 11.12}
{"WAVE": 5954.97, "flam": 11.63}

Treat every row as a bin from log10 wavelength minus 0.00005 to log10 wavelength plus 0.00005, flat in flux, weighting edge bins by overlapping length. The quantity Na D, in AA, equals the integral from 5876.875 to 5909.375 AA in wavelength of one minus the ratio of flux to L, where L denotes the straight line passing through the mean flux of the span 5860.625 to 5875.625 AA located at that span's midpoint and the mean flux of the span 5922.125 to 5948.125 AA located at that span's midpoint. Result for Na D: 0.8 AA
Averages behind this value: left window 11.1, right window 10.6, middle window 10.6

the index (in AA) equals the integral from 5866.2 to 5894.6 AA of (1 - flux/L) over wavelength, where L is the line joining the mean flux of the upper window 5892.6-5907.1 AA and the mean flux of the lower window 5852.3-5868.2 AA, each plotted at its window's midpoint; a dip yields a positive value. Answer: -2.33 AA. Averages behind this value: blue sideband 10.5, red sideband 10.3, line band 11.2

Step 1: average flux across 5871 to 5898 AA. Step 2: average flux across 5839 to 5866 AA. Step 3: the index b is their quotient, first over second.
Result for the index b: 1.0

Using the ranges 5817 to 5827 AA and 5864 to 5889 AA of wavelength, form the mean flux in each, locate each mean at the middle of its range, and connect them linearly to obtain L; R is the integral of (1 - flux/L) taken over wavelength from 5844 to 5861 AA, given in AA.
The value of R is 1.07 AA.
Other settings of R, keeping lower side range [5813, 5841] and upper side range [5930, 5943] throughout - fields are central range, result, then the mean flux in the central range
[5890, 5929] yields 1.7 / 10.4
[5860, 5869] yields 0.7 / 10.3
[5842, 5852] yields 0.2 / 11.1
